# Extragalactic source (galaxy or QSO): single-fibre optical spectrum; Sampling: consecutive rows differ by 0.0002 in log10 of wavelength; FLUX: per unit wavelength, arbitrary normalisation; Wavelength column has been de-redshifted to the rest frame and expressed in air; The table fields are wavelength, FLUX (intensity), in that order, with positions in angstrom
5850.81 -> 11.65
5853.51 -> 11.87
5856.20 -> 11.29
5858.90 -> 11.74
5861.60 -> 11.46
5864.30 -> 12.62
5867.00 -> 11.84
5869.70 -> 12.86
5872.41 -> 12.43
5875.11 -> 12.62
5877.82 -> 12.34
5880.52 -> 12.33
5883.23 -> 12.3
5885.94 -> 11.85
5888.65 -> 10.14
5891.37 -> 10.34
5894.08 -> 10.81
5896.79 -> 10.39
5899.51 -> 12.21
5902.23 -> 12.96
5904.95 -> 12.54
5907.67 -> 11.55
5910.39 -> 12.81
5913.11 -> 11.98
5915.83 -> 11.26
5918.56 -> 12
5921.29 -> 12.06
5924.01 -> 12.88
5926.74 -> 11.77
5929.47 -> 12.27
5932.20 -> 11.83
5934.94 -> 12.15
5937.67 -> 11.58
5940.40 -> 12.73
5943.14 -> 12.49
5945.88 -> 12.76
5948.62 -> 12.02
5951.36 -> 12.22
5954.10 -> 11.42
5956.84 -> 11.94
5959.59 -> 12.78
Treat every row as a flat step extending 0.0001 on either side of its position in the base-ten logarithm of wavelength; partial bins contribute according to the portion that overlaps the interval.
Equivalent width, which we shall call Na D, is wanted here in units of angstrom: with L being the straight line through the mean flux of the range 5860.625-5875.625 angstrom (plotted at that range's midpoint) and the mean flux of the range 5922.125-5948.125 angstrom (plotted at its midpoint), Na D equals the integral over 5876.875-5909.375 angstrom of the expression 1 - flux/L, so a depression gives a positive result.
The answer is 1.7 angstrom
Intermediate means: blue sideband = 12.3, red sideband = 12.3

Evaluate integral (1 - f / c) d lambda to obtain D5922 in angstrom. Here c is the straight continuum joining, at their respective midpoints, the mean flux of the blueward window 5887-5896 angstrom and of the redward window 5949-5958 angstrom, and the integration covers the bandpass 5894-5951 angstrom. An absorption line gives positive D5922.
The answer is -4.6 angstrom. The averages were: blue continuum 10.5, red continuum 11.9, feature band 12.1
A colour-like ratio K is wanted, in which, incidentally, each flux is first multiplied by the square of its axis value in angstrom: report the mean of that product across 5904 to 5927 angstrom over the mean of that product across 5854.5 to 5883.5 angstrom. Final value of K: 1.0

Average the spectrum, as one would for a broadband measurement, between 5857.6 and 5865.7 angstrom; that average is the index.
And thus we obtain 11.9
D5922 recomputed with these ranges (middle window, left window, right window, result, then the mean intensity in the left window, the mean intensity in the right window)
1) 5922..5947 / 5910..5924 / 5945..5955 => -0.4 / 12.1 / 12.1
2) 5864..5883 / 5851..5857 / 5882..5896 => -1.9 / 11.6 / 11.1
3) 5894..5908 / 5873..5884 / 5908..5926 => 0.5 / 12.4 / 12.1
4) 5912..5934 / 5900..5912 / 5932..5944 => 0.5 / 12.4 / 12.2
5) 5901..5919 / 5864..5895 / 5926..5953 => -0.2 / 11.9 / 12.2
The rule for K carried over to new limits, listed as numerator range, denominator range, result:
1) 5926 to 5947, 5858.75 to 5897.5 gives 1.06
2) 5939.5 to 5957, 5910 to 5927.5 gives 1.02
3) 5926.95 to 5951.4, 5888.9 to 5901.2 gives 1.13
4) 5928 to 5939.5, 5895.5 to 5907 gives 1.01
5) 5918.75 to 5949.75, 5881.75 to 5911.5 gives 1.07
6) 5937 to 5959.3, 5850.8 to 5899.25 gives 1.07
